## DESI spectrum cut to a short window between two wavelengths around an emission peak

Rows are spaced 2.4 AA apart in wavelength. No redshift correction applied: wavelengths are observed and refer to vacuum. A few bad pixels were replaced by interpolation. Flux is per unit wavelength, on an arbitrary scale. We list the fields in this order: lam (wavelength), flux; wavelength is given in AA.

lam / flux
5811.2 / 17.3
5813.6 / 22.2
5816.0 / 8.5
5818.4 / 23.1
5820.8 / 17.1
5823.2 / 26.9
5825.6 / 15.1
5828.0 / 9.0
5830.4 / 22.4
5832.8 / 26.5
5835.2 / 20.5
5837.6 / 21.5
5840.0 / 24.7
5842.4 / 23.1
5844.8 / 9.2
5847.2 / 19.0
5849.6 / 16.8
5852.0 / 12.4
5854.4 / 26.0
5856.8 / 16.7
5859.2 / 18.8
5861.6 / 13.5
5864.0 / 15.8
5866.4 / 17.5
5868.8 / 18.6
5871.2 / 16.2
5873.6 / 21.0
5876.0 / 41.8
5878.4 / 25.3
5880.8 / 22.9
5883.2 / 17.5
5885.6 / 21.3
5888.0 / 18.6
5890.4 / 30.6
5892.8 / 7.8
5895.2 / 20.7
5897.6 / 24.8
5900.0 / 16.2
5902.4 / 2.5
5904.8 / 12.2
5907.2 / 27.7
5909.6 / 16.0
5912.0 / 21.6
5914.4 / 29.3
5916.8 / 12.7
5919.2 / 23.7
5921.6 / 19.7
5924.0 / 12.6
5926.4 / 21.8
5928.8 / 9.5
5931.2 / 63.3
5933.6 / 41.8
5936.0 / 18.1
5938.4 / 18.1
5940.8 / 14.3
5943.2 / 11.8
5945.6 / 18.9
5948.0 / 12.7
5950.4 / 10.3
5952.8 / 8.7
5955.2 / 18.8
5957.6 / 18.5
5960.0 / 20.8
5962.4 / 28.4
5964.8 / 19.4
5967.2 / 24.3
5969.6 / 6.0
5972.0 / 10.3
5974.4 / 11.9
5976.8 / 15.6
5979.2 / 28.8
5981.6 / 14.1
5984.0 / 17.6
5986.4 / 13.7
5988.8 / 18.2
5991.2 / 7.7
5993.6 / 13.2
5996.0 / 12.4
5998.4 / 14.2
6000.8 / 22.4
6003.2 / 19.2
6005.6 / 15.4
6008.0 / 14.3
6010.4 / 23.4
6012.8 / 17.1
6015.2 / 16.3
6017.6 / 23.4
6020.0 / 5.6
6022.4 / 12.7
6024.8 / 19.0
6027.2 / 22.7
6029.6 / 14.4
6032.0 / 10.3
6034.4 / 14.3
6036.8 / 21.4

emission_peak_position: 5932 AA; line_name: [O III]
